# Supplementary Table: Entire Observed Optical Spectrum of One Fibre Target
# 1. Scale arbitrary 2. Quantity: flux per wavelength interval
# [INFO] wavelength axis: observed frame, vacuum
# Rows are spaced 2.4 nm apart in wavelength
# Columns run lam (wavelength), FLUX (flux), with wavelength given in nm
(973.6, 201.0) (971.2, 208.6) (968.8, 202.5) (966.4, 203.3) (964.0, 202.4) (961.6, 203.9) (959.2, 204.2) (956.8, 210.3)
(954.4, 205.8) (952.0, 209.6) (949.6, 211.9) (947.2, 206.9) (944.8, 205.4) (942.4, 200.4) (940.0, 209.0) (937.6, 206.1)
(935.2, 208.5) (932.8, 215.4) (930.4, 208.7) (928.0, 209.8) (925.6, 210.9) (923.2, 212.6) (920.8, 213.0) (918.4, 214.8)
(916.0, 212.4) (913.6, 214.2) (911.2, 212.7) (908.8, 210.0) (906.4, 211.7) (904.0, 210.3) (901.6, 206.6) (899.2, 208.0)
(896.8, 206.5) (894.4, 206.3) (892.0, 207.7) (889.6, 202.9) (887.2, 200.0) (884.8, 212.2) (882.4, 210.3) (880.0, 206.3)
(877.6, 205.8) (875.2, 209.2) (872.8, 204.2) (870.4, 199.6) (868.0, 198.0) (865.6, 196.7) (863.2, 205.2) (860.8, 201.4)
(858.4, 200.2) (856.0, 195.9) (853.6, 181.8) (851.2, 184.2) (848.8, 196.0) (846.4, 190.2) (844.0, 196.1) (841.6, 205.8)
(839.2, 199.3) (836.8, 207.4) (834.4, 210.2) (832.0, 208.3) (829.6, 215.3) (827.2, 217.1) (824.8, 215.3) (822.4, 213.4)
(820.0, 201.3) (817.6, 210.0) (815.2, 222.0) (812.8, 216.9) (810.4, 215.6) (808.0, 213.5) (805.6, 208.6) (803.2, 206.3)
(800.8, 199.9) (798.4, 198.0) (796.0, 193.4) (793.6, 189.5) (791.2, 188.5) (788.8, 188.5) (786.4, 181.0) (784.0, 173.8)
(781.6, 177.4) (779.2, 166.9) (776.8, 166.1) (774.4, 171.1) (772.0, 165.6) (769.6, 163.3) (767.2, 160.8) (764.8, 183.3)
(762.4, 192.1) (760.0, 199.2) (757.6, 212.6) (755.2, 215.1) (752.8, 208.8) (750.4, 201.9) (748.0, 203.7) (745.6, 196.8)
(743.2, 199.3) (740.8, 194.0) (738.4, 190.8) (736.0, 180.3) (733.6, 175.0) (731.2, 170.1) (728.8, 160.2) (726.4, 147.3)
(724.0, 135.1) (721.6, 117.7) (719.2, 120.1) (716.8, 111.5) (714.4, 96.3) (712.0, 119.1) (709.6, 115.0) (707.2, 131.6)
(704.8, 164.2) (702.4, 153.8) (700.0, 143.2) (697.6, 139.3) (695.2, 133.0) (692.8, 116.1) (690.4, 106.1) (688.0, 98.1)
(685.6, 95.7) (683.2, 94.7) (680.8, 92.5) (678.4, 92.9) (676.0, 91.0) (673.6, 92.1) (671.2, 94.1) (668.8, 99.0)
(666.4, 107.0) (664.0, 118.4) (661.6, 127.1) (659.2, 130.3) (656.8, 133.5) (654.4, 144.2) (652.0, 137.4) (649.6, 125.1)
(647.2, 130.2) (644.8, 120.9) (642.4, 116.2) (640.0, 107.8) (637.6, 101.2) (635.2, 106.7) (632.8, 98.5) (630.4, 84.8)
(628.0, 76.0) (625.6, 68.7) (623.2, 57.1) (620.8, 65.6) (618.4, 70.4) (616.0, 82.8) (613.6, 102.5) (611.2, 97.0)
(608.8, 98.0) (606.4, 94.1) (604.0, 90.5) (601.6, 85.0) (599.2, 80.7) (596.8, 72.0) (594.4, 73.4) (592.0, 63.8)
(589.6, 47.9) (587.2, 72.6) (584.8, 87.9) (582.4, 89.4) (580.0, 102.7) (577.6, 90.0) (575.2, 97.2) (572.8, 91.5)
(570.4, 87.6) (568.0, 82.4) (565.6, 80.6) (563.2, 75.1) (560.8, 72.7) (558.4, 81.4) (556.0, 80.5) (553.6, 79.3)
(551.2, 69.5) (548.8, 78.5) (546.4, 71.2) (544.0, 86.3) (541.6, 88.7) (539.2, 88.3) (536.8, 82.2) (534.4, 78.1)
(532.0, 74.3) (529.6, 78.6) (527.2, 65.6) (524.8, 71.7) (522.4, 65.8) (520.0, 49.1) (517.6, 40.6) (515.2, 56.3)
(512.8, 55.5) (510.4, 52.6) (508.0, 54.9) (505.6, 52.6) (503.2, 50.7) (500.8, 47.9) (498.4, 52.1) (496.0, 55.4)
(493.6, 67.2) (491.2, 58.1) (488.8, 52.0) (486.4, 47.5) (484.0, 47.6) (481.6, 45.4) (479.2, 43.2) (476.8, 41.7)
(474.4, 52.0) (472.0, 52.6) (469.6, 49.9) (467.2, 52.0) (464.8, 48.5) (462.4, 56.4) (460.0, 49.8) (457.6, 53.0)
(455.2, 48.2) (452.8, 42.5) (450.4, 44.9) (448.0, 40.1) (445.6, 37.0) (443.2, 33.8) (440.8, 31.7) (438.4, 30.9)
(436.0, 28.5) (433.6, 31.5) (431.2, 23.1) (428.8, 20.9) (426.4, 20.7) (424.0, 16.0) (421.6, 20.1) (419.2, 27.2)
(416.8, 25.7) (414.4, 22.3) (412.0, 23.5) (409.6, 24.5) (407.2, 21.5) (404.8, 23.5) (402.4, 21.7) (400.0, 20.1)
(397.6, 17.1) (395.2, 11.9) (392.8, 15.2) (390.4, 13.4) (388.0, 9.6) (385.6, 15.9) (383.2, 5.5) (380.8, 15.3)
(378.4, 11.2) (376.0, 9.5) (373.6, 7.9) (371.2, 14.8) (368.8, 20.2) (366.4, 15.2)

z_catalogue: 0.000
